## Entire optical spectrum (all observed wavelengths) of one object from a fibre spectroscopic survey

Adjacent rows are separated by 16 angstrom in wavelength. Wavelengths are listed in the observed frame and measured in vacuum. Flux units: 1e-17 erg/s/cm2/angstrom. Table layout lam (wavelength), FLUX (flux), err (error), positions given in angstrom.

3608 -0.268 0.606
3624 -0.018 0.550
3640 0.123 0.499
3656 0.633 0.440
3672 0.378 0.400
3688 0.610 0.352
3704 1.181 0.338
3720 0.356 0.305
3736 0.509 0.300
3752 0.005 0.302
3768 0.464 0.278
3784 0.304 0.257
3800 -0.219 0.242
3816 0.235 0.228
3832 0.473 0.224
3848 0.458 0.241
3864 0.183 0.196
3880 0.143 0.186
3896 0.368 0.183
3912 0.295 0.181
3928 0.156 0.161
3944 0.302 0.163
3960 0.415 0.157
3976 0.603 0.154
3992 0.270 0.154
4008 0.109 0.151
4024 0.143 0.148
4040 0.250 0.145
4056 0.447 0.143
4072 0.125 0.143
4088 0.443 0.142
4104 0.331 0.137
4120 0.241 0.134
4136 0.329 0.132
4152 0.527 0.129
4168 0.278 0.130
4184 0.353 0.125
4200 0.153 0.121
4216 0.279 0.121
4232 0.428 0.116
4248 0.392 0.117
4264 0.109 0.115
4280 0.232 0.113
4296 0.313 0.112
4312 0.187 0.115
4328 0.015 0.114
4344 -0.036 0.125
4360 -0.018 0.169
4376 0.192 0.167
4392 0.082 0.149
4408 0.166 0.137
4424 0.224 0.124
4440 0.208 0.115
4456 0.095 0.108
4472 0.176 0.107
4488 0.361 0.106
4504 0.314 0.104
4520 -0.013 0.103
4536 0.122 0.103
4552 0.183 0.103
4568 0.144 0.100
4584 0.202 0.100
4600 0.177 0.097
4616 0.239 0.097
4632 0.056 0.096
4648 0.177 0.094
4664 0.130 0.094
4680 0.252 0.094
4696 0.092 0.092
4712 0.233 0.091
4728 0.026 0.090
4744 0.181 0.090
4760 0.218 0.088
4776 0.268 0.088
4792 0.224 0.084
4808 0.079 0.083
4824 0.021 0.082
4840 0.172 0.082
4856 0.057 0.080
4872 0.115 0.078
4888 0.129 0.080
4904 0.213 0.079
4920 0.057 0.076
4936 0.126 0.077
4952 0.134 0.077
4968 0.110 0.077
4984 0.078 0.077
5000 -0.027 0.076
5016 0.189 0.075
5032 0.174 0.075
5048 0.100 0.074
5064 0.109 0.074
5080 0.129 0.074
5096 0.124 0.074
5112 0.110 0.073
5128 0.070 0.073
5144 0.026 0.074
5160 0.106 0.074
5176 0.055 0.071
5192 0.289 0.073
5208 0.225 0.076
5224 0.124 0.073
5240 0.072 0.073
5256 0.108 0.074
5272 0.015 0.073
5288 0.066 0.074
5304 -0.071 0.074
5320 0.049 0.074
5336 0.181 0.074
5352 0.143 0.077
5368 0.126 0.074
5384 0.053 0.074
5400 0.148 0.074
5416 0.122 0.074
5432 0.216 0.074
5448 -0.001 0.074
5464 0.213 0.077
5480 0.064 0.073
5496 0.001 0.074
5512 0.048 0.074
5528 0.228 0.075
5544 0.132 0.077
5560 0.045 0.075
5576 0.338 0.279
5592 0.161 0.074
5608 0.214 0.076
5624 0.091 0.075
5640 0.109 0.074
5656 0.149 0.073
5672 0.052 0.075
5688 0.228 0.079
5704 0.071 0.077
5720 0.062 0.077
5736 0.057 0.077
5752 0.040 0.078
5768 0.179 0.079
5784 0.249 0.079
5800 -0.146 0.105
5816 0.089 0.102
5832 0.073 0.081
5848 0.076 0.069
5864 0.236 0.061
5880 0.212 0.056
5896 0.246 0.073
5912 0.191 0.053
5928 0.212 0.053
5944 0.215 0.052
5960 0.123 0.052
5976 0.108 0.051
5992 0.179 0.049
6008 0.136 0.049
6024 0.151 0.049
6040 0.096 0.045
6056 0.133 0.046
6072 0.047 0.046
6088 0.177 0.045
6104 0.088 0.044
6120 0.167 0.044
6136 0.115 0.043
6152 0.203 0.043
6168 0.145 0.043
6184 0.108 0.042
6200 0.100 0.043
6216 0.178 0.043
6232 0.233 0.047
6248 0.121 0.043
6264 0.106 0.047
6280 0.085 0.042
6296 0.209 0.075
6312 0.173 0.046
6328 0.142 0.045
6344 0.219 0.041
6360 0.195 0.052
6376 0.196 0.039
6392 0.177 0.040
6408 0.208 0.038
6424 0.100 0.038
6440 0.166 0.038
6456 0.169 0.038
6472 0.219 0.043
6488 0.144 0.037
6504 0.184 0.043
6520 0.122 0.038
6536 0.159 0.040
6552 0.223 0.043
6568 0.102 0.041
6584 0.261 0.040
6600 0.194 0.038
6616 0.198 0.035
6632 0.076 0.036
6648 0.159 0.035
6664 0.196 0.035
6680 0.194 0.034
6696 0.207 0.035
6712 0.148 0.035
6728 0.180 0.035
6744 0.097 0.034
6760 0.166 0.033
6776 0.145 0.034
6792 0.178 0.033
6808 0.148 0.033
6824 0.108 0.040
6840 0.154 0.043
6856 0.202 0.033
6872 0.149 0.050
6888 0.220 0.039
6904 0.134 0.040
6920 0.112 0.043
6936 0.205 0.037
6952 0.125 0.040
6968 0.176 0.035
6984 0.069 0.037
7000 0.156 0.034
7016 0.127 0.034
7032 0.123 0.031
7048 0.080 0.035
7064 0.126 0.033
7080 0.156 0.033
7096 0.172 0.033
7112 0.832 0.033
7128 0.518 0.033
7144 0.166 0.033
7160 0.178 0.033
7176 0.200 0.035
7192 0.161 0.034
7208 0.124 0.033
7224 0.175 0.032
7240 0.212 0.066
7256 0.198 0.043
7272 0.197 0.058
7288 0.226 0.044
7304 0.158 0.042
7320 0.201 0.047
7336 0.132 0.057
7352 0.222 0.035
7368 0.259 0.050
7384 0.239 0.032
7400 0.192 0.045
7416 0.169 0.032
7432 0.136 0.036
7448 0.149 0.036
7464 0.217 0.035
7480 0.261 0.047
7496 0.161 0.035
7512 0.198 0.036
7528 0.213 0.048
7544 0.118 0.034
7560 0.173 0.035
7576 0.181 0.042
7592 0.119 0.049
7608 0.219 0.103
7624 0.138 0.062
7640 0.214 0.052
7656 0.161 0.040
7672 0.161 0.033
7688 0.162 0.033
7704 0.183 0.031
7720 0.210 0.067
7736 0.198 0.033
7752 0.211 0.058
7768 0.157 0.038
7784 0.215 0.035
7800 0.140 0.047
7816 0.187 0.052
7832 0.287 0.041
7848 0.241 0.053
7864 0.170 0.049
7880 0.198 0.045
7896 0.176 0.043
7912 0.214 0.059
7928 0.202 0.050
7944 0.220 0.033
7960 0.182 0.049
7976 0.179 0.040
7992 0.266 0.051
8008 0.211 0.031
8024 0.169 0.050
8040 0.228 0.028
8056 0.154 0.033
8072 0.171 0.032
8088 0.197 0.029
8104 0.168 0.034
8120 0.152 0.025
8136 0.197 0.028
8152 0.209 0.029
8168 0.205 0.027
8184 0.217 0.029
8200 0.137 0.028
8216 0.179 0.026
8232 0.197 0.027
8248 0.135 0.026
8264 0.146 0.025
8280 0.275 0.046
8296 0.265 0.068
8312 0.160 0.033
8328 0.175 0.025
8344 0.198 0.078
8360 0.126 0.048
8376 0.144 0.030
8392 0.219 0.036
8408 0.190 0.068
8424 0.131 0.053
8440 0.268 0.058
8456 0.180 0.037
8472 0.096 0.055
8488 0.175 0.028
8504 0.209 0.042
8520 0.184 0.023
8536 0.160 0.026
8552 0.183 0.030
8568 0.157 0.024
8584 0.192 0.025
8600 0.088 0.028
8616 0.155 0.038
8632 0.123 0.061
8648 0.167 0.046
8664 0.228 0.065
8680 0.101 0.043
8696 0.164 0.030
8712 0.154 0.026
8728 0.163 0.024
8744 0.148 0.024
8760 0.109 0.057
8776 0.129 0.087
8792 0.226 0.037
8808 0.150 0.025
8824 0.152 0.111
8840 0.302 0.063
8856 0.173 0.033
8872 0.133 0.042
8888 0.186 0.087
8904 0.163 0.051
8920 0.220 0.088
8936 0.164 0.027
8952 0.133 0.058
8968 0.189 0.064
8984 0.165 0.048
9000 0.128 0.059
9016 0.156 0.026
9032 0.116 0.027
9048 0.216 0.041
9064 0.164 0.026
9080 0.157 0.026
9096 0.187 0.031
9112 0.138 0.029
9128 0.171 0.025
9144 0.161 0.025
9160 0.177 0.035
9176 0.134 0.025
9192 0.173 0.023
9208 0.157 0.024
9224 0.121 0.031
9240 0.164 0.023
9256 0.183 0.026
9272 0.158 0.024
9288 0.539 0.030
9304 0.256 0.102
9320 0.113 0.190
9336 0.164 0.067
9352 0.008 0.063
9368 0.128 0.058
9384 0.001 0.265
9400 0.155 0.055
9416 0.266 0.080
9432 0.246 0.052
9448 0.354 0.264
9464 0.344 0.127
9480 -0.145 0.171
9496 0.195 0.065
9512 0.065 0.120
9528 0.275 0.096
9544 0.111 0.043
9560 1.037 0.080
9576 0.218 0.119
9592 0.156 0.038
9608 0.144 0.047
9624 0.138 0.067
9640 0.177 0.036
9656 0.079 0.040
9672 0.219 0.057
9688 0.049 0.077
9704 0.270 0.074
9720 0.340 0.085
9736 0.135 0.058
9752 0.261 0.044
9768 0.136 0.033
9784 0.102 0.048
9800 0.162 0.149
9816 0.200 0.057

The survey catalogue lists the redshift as 0.909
